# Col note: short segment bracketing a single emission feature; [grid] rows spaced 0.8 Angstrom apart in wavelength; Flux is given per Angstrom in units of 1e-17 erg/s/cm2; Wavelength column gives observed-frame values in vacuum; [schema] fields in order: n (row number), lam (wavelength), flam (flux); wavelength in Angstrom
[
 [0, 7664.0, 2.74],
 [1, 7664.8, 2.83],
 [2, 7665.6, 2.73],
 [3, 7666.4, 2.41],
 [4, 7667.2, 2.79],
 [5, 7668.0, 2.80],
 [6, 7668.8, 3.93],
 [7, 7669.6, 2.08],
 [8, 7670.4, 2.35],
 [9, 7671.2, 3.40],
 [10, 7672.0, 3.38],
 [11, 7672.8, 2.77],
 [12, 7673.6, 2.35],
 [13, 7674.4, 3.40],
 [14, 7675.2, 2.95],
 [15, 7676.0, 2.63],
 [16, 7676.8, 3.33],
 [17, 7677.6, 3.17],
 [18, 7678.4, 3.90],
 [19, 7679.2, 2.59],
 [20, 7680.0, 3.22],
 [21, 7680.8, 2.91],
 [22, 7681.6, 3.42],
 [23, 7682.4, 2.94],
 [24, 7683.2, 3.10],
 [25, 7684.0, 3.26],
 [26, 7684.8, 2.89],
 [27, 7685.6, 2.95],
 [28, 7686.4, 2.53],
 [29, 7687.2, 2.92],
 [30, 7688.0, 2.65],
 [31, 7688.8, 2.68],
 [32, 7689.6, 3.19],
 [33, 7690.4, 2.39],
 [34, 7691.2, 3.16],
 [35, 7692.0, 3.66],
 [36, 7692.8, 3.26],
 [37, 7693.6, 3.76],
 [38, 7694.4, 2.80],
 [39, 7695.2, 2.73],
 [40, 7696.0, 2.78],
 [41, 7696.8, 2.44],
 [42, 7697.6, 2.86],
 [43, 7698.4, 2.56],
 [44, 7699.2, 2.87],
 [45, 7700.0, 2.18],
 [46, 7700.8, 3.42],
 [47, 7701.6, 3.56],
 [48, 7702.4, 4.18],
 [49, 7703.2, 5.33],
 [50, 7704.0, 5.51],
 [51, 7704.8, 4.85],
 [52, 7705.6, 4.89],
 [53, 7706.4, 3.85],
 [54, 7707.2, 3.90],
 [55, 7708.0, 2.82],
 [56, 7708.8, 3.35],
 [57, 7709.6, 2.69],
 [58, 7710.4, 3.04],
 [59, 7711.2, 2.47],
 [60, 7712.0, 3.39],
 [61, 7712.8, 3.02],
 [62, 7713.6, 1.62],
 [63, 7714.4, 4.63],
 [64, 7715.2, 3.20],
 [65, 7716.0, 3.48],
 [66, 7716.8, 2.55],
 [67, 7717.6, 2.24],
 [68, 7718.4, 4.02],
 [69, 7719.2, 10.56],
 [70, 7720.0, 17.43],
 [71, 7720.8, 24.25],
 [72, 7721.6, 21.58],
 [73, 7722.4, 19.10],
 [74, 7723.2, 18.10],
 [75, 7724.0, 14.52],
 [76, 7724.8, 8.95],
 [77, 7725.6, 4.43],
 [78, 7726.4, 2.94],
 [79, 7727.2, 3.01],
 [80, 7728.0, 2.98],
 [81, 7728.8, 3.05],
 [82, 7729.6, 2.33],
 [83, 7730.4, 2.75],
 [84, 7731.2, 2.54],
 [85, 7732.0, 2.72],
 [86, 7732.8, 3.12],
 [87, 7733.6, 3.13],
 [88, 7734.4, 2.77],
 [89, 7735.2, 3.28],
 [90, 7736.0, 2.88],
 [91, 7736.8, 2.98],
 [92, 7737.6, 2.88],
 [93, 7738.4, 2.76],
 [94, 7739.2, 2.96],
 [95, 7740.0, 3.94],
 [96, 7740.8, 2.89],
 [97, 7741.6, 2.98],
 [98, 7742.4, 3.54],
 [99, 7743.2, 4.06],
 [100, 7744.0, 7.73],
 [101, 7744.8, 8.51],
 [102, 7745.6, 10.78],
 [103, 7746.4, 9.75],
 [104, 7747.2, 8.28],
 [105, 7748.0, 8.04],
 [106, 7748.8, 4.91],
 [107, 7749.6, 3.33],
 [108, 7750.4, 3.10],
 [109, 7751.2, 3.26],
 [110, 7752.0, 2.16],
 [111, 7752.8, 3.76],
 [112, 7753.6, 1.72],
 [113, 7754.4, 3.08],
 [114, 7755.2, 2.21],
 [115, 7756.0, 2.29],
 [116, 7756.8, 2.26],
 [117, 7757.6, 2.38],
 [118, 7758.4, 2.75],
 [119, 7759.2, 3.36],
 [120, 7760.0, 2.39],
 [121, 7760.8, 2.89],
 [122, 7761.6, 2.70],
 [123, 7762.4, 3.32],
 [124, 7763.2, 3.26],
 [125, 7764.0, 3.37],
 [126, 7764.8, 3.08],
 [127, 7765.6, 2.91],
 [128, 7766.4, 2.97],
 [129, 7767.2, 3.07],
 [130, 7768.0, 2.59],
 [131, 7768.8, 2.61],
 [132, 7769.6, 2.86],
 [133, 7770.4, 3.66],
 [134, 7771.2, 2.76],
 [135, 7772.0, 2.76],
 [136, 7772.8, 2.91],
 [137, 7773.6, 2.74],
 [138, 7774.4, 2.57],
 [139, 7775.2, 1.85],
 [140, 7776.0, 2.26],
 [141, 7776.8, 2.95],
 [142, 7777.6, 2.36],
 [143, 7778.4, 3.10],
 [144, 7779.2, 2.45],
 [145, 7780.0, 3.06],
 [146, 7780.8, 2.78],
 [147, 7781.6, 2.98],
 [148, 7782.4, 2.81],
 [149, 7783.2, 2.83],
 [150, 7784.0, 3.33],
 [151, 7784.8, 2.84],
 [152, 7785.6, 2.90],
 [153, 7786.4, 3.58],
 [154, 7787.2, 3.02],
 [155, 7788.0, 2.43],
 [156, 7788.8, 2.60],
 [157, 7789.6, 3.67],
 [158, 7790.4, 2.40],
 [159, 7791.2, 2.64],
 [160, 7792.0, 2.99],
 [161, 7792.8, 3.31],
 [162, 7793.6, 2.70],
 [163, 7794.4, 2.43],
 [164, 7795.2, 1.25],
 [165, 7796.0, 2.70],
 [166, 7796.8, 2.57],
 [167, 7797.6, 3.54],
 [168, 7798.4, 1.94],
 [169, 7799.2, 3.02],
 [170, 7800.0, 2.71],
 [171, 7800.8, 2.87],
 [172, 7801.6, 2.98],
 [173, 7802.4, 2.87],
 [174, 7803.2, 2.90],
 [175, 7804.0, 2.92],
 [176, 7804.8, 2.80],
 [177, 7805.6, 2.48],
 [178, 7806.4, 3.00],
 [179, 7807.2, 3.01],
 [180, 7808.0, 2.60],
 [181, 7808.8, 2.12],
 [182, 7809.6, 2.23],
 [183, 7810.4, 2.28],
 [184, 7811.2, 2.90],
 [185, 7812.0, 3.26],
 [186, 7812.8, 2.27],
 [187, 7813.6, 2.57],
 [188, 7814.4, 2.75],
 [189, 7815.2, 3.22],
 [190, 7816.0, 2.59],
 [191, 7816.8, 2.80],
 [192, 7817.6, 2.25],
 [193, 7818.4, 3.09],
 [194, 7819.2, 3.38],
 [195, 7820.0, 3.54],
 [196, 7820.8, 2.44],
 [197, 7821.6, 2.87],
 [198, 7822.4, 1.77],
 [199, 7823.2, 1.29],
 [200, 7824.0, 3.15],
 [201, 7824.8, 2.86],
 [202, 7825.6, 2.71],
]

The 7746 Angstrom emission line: [N II] 6583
